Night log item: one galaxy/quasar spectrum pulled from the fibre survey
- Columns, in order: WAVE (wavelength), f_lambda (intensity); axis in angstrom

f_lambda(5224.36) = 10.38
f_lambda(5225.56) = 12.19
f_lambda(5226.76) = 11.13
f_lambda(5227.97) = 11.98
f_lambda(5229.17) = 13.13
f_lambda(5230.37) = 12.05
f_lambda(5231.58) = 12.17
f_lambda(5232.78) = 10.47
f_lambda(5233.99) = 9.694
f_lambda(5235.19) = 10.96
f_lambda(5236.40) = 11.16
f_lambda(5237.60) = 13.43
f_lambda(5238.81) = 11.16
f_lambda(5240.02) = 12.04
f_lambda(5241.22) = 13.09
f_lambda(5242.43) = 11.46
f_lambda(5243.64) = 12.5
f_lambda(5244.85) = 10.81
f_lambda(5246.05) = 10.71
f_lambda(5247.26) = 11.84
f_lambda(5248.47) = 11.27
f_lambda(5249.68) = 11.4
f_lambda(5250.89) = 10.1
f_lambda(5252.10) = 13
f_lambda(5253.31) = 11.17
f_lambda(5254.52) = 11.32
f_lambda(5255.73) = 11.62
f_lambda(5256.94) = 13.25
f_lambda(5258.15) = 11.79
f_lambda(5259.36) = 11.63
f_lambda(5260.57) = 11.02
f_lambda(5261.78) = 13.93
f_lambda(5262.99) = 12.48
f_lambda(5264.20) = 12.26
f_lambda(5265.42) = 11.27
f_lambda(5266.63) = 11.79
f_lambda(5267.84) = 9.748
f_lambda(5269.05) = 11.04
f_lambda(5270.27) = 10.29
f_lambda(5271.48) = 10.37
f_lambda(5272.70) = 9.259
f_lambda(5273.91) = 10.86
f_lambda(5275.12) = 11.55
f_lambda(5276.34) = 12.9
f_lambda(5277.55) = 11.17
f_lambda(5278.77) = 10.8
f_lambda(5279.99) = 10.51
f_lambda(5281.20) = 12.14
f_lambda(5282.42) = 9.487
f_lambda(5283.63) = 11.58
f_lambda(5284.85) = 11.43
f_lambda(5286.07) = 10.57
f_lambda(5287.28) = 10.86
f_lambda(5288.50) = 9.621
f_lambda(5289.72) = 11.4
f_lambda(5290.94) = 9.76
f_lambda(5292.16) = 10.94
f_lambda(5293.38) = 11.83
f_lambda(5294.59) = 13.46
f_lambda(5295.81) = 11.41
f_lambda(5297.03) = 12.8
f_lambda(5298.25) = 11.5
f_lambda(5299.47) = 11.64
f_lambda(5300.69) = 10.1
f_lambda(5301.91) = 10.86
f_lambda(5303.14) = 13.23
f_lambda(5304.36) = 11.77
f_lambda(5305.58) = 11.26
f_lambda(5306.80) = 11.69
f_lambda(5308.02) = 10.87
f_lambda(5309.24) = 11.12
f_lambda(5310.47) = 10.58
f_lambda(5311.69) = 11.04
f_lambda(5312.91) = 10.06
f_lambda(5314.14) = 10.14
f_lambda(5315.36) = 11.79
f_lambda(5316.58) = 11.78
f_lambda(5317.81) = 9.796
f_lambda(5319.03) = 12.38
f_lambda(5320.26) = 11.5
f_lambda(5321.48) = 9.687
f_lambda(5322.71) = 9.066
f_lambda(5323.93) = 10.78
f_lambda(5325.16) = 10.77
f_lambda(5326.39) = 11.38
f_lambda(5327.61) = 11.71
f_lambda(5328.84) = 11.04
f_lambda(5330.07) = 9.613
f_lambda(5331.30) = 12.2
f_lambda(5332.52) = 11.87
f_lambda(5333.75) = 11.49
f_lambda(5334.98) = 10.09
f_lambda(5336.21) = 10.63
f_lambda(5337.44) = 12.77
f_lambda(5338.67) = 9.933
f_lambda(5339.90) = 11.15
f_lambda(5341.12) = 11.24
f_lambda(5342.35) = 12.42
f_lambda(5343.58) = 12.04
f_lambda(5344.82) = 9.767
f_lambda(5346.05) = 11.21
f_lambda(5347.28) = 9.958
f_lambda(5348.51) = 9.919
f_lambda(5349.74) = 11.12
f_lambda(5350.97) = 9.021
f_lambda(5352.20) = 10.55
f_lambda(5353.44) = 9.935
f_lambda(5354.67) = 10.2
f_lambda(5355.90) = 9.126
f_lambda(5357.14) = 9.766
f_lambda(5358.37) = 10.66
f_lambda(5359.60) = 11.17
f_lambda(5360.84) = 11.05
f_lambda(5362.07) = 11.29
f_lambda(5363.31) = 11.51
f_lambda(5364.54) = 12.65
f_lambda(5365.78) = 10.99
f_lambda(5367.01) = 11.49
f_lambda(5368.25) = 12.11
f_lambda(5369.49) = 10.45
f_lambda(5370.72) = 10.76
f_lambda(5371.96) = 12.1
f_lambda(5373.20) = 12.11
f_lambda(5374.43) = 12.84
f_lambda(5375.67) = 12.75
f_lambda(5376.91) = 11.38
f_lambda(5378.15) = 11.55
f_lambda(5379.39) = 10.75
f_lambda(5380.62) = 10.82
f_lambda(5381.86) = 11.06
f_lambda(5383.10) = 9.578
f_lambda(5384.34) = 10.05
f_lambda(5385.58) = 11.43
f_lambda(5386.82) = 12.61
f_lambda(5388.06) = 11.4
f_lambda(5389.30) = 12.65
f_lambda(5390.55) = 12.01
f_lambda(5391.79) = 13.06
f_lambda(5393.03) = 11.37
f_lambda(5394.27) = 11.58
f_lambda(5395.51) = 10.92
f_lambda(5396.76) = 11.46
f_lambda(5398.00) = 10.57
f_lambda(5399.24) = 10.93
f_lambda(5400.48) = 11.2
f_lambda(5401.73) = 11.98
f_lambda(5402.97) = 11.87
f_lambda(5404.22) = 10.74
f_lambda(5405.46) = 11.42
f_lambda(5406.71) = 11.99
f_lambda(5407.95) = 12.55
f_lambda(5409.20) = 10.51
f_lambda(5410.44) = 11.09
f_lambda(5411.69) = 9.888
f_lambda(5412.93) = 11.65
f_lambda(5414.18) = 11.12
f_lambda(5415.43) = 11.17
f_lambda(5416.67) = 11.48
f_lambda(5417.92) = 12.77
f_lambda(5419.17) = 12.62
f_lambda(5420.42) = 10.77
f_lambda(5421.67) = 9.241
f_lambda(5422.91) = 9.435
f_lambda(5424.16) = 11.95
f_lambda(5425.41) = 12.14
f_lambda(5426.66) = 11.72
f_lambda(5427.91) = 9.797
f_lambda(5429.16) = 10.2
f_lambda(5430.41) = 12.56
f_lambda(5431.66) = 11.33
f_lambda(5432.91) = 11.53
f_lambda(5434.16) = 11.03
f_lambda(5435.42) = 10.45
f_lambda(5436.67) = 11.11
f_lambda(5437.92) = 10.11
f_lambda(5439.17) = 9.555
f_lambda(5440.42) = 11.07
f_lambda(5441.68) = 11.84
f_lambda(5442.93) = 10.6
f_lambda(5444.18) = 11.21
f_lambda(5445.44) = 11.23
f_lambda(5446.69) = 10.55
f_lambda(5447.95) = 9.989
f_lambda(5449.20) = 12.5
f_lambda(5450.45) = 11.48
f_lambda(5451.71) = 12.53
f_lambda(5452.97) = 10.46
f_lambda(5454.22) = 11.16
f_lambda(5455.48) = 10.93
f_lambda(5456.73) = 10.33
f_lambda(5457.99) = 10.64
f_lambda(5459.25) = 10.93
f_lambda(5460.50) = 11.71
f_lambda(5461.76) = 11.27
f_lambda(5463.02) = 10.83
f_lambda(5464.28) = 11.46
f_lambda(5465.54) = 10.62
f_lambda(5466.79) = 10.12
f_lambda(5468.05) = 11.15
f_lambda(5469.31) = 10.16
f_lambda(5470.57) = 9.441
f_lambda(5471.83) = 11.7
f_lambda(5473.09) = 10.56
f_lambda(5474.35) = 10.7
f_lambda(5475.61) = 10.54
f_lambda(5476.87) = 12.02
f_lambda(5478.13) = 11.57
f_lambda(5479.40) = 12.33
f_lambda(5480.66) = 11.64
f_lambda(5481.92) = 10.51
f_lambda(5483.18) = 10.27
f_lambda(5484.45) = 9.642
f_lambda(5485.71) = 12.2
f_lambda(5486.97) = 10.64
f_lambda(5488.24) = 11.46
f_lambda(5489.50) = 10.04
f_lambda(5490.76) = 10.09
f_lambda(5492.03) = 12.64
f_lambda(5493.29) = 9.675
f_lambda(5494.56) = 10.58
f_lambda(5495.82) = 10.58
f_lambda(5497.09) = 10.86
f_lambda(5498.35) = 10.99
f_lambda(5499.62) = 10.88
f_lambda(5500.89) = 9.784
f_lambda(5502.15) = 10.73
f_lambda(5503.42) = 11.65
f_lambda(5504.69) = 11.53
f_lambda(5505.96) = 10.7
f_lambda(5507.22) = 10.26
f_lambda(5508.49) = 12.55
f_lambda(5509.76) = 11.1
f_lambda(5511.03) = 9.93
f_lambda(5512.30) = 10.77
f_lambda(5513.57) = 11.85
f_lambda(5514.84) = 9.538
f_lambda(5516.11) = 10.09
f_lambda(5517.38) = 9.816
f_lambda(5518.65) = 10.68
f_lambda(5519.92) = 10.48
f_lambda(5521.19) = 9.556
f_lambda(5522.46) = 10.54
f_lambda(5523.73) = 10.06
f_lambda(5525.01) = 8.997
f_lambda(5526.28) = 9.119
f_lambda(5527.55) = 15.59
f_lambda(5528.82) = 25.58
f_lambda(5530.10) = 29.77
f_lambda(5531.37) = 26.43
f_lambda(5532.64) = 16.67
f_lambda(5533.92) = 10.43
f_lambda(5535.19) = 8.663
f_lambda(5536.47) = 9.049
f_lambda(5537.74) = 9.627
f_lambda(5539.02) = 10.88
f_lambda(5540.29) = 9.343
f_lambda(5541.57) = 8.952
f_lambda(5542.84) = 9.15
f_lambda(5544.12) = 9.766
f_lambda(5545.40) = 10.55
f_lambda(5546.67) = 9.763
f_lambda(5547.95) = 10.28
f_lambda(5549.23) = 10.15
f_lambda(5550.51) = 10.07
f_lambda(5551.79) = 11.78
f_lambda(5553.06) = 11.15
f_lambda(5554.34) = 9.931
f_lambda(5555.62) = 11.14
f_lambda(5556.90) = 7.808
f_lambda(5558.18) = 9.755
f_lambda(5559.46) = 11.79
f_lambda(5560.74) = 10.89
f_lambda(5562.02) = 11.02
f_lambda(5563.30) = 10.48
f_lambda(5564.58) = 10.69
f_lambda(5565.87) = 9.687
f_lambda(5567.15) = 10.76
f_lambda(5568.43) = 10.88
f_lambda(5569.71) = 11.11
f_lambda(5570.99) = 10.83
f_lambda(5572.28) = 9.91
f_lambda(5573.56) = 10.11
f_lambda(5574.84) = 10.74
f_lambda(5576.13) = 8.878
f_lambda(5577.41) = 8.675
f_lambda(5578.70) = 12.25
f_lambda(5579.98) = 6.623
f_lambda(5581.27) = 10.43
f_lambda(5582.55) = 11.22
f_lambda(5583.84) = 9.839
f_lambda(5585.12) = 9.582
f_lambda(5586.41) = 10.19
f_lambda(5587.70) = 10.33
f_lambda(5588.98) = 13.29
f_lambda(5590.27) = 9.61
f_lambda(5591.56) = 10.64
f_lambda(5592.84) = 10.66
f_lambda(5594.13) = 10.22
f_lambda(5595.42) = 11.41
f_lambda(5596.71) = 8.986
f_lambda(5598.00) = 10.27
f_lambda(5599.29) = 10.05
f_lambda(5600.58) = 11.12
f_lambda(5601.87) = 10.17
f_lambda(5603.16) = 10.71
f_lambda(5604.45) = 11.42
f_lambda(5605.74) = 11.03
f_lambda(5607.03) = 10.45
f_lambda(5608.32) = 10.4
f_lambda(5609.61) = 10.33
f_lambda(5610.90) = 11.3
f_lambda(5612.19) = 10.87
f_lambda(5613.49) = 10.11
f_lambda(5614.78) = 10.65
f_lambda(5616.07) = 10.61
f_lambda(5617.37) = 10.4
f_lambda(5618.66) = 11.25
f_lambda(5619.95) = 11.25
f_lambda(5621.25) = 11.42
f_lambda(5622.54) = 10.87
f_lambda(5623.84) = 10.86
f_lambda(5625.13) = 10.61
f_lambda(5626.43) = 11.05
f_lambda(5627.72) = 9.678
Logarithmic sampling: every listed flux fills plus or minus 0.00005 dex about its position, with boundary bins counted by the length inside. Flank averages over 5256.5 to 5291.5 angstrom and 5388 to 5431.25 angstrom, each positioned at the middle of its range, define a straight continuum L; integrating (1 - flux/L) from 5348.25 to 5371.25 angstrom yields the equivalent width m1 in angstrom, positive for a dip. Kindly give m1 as 1.1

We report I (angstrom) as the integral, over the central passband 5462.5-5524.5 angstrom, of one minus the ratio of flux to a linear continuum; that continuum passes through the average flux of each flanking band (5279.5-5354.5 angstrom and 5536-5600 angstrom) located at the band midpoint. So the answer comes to -1.77 angstrom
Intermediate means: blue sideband 11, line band 10.8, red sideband 10.2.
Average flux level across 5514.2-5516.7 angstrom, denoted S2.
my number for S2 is 9.81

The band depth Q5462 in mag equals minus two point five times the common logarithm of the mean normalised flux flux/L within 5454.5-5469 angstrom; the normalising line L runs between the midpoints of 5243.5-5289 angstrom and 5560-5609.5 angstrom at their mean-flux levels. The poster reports -0.01 mag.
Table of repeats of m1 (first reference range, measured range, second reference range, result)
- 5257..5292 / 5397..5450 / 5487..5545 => 1.67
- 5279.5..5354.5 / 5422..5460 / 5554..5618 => -0.94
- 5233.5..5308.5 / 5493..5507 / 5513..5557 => 1.26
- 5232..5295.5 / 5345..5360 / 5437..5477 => 1.29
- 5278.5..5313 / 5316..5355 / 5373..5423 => 1.48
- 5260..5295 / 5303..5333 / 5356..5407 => 0.56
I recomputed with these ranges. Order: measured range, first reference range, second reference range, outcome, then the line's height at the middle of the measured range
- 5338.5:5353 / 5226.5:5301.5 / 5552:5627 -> 0.6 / 11.2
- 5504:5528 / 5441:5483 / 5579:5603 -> 0.2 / 10.7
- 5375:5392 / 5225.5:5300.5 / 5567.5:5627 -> -0.6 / 11.1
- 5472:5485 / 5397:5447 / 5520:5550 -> 0.9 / 11.8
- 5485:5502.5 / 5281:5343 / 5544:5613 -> -0.2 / 10.6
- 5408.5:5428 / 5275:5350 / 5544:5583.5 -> -0.6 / 10.8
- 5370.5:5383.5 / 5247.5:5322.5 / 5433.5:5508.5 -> -0.5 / 11.1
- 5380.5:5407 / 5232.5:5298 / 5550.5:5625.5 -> -0.9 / 11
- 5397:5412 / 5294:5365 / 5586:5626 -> -0.5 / 10.9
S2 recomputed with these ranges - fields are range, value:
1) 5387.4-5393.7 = 12.1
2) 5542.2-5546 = 9.81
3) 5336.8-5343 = 11.5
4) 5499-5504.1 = 10.8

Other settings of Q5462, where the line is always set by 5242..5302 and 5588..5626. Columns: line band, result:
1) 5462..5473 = 0.028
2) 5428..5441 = 0.019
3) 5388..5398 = -0.060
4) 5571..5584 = 0.091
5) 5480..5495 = 0.015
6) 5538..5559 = 0.082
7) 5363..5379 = -0.055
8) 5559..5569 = 0.005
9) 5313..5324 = 0.051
